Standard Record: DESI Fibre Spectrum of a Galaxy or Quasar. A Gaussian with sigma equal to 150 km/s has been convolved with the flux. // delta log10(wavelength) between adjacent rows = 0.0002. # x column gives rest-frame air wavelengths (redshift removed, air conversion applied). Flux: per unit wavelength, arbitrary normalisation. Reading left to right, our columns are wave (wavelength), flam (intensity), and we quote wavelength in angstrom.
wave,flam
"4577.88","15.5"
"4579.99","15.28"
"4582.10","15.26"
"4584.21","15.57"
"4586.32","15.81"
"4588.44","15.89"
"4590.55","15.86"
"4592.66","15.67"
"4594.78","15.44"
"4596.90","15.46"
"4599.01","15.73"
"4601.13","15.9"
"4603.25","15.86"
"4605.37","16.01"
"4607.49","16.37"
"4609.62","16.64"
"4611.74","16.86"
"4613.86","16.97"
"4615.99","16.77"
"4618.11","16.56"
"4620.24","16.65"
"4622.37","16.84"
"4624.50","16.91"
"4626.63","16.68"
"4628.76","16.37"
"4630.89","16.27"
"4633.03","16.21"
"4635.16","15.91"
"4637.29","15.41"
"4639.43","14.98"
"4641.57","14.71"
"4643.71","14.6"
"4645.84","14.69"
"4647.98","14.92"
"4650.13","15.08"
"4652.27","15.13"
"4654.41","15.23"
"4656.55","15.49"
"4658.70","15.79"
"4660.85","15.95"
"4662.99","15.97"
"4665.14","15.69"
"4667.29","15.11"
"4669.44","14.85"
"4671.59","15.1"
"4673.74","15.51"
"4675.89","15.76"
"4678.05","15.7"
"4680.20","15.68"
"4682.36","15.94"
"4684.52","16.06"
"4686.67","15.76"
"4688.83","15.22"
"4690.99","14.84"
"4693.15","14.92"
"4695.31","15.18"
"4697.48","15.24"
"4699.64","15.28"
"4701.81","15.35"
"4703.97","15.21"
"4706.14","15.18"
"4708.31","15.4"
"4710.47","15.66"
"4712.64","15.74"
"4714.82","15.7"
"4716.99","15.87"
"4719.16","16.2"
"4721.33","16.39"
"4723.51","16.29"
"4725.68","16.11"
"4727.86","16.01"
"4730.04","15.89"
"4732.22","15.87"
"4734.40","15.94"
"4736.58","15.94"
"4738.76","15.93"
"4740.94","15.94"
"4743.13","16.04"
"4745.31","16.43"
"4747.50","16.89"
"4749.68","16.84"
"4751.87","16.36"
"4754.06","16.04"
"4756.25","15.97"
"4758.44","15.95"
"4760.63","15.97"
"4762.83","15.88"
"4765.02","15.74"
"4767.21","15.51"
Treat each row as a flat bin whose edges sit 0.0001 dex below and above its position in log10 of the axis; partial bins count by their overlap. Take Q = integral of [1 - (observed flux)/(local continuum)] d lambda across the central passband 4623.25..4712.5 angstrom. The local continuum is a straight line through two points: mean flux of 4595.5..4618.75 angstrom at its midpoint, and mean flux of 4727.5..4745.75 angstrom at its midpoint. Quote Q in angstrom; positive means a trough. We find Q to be 3.6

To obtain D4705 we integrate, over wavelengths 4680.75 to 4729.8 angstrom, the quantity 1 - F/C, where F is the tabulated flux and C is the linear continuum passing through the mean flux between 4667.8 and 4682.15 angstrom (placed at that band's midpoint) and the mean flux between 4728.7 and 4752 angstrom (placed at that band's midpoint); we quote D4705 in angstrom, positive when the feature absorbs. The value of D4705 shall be 0.5 angstrom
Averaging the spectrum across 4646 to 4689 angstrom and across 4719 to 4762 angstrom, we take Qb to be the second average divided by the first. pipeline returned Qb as 1.0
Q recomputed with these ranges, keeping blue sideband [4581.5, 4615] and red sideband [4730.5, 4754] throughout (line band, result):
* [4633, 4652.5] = 1.13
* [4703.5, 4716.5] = 0.51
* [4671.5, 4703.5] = 1.33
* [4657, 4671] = 0.46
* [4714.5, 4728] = 0.05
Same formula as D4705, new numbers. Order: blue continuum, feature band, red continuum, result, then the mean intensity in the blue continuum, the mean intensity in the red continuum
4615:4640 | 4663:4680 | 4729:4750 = 0.9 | 16.3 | 16.2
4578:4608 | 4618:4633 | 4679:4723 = -0.9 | 15.7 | 15.6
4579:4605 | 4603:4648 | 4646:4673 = -1.7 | 15.7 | 15.3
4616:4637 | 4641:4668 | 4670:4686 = 1.3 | 16.5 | 15.7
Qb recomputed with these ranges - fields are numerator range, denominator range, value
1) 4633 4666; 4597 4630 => 0.93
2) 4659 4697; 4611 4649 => 0.97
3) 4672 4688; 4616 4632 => 0.95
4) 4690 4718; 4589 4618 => 0.95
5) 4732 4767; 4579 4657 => 1.02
